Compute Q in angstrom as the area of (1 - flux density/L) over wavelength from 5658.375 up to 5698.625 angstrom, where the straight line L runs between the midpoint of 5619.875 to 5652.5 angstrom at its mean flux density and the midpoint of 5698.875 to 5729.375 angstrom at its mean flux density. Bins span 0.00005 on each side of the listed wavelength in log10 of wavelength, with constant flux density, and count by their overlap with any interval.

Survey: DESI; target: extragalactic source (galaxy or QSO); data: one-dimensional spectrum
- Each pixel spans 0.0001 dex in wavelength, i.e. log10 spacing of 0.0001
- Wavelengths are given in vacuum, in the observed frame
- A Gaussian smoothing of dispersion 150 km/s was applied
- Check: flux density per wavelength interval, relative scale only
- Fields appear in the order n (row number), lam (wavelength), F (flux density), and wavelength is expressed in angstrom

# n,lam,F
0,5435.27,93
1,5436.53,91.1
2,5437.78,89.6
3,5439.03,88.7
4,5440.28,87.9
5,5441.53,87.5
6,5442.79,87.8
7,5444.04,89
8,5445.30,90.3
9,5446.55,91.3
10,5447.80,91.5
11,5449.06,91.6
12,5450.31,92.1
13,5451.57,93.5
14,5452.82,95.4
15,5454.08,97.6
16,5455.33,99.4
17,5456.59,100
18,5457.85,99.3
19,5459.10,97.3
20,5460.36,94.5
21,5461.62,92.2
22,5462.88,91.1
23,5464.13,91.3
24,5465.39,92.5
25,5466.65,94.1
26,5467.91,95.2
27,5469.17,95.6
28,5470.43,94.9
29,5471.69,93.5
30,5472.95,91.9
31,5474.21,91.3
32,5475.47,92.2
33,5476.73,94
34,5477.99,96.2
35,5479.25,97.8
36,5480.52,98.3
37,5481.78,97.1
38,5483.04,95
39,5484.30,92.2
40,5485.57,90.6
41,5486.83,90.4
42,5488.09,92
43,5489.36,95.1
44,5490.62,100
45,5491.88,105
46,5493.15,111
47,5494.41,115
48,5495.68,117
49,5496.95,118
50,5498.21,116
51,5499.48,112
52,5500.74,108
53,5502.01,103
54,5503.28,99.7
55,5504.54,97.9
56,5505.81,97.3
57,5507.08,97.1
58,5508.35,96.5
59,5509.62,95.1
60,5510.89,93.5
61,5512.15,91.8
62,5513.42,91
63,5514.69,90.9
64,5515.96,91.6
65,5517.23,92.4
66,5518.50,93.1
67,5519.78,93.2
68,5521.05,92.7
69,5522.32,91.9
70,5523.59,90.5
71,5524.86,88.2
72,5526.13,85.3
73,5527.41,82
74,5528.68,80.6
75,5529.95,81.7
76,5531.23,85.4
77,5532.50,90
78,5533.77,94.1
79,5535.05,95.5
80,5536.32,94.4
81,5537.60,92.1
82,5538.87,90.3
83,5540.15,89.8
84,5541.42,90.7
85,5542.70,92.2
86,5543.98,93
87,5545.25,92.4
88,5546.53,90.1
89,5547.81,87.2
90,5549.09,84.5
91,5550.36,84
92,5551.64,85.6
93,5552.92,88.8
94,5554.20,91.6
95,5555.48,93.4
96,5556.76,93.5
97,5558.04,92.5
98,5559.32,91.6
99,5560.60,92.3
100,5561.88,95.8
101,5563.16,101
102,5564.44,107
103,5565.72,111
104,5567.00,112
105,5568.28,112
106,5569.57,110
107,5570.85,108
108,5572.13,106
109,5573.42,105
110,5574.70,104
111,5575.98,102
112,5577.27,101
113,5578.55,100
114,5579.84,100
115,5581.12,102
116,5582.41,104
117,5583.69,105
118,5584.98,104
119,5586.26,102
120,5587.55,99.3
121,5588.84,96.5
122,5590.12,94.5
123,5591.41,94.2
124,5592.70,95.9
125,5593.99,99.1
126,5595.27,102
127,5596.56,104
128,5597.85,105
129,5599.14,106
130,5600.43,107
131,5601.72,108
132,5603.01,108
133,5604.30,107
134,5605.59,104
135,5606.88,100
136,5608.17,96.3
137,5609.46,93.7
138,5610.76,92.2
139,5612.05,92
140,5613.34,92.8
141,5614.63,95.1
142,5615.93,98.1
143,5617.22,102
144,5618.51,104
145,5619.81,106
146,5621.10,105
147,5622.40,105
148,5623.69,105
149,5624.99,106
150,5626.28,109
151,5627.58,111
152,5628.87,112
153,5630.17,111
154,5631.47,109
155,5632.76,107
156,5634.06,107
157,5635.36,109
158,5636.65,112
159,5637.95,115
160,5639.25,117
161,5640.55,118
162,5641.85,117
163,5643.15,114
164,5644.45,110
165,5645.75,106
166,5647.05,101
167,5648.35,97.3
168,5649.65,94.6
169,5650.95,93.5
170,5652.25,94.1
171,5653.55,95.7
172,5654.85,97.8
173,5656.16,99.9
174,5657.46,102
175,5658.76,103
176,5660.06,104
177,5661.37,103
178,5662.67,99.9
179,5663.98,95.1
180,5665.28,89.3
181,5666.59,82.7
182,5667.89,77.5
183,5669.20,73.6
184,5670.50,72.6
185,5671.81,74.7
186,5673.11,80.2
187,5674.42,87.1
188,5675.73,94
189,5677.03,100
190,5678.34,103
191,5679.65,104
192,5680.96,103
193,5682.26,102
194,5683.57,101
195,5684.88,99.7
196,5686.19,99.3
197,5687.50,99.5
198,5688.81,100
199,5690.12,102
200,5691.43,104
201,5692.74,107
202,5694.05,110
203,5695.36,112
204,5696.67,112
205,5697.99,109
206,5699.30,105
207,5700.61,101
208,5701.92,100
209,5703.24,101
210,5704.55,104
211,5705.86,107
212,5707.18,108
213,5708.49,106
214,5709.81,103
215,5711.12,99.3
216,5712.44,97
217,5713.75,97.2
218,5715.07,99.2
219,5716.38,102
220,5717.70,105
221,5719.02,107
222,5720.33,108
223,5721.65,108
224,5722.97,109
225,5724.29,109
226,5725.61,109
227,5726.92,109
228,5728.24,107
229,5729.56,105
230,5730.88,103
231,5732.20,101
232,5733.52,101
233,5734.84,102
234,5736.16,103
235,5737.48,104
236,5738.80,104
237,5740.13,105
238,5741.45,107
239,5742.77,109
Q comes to 3.40 angstrom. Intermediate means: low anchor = 108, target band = 96.9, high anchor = 104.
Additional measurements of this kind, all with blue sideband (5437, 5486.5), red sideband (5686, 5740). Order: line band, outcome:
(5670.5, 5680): 1.2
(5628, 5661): -1.5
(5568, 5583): -0.9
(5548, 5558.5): 0.9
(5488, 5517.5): -1.9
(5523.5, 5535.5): 1.2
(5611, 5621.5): 0.1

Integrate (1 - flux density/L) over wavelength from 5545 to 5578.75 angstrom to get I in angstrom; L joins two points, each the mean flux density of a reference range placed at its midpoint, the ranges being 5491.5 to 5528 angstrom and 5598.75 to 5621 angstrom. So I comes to 0.59 angstrom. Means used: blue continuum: 98.4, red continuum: 101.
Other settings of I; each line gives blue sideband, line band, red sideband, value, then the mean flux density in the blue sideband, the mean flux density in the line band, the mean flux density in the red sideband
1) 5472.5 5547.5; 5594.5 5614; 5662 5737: -0.7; 95.3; 101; 100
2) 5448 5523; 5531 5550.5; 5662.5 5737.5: 1.4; 97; 90.7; 100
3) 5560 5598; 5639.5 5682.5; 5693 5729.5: 3.1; 102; 96.8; 105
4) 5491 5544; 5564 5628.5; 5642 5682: -4.8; 95.9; 103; 95.4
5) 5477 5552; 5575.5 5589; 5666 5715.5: -0.8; 94.8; 102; 98.4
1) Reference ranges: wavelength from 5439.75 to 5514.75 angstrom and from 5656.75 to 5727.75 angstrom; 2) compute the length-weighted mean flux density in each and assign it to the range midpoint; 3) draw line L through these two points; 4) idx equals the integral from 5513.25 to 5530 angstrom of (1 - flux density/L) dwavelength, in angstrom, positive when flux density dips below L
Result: 1.4 angstrom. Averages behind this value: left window 96.7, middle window 89.1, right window 100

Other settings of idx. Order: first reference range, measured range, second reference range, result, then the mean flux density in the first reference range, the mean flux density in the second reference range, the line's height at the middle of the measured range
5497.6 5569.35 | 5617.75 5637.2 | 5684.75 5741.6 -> -1.6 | 94.1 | 104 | 99.5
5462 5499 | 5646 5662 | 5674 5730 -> 0.5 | 98.1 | 104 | 102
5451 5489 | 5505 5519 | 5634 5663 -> 0.5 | 94.5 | 105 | 97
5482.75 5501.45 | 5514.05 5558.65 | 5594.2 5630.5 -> 5.9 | 104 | 103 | 104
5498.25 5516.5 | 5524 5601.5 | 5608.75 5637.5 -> 3.4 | 98.2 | 104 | 101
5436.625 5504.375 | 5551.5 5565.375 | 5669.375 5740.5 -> 0.6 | 96.7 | 102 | 98.6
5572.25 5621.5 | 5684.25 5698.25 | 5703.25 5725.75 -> -0.2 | 101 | 104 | 104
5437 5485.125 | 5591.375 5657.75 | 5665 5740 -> -3.8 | 93.4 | 101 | 98.2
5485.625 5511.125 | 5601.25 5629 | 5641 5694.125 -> -0.9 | 103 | 97.4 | 99.1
